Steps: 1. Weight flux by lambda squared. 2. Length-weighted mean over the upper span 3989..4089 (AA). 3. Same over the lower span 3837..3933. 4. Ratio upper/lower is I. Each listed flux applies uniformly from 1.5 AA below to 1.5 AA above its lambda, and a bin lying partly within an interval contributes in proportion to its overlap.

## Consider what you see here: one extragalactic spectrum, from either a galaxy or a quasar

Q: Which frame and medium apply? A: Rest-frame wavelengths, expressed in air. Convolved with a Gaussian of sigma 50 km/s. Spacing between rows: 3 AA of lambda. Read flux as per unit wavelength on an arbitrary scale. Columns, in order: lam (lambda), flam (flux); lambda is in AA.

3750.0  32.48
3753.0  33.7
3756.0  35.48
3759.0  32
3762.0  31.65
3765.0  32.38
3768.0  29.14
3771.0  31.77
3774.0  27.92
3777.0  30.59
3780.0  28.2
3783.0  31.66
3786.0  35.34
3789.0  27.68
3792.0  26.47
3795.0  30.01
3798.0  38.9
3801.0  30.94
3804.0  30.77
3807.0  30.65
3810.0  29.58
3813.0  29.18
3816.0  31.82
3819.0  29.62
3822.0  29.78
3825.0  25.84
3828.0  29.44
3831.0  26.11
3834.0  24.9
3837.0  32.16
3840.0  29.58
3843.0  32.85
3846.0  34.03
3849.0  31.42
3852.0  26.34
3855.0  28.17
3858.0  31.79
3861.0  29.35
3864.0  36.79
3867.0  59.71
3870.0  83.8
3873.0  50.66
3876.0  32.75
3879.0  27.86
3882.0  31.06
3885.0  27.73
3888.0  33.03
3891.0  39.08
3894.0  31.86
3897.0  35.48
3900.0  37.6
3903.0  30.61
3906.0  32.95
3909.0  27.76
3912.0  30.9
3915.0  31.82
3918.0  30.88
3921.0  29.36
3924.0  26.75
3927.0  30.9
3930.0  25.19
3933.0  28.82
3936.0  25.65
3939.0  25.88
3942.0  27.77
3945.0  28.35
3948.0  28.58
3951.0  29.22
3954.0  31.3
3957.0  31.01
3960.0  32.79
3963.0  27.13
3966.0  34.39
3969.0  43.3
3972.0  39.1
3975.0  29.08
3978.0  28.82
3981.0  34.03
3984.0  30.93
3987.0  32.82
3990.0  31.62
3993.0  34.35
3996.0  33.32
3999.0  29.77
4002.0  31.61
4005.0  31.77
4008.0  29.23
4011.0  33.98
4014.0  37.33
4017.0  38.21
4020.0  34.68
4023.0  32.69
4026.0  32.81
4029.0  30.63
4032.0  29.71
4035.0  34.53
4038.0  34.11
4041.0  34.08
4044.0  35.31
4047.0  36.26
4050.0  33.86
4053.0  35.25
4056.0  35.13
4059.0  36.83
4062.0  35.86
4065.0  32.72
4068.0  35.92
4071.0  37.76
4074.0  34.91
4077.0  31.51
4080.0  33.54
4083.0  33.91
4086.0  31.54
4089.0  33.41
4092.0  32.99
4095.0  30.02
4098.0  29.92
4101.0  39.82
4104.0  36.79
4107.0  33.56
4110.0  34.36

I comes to 1.06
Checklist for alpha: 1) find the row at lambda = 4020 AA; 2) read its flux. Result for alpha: 34.68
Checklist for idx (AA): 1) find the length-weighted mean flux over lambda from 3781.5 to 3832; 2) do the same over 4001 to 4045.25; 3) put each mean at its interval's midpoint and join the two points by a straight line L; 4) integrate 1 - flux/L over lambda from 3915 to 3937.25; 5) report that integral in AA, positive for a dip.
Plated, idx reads 2.4 AA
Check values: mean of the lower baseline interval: 30.3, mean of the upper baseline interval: 33.4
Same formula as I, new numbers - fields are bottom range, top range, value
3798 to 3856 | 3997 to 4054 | 1.24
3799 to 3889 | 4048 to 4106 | 1.15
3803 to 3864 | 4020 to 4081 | 1.28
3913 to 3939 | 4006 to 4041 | 1.23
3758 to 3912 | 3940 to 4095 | 1.10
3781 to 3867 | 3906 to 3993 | 1.06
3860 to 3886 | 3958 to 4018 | 0.82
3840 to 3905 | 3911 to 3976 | 0.86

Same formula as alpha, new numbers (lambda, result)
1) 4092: 32.99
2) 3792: 26.47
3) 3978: 28.82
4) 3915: 31.82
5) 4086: 31.54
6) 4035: 34.53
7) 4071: 37.76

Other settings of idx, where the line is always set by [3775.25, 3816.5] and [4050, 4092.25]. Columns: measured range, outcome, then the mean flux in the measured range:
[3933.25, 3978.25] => 2.8 AA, 30.8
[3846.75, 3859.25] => 0.7 AA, 29.7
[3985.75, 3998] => 0.2 AA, 32.9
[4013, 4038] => 0.0 AA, 33.8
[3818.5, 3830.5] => 1.1 AA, 28.4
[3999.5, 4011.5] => 0.8 AA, 31.3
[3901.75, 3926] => 1.7 AA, 30.1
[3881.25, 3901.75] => -1.1 AA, 33.8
